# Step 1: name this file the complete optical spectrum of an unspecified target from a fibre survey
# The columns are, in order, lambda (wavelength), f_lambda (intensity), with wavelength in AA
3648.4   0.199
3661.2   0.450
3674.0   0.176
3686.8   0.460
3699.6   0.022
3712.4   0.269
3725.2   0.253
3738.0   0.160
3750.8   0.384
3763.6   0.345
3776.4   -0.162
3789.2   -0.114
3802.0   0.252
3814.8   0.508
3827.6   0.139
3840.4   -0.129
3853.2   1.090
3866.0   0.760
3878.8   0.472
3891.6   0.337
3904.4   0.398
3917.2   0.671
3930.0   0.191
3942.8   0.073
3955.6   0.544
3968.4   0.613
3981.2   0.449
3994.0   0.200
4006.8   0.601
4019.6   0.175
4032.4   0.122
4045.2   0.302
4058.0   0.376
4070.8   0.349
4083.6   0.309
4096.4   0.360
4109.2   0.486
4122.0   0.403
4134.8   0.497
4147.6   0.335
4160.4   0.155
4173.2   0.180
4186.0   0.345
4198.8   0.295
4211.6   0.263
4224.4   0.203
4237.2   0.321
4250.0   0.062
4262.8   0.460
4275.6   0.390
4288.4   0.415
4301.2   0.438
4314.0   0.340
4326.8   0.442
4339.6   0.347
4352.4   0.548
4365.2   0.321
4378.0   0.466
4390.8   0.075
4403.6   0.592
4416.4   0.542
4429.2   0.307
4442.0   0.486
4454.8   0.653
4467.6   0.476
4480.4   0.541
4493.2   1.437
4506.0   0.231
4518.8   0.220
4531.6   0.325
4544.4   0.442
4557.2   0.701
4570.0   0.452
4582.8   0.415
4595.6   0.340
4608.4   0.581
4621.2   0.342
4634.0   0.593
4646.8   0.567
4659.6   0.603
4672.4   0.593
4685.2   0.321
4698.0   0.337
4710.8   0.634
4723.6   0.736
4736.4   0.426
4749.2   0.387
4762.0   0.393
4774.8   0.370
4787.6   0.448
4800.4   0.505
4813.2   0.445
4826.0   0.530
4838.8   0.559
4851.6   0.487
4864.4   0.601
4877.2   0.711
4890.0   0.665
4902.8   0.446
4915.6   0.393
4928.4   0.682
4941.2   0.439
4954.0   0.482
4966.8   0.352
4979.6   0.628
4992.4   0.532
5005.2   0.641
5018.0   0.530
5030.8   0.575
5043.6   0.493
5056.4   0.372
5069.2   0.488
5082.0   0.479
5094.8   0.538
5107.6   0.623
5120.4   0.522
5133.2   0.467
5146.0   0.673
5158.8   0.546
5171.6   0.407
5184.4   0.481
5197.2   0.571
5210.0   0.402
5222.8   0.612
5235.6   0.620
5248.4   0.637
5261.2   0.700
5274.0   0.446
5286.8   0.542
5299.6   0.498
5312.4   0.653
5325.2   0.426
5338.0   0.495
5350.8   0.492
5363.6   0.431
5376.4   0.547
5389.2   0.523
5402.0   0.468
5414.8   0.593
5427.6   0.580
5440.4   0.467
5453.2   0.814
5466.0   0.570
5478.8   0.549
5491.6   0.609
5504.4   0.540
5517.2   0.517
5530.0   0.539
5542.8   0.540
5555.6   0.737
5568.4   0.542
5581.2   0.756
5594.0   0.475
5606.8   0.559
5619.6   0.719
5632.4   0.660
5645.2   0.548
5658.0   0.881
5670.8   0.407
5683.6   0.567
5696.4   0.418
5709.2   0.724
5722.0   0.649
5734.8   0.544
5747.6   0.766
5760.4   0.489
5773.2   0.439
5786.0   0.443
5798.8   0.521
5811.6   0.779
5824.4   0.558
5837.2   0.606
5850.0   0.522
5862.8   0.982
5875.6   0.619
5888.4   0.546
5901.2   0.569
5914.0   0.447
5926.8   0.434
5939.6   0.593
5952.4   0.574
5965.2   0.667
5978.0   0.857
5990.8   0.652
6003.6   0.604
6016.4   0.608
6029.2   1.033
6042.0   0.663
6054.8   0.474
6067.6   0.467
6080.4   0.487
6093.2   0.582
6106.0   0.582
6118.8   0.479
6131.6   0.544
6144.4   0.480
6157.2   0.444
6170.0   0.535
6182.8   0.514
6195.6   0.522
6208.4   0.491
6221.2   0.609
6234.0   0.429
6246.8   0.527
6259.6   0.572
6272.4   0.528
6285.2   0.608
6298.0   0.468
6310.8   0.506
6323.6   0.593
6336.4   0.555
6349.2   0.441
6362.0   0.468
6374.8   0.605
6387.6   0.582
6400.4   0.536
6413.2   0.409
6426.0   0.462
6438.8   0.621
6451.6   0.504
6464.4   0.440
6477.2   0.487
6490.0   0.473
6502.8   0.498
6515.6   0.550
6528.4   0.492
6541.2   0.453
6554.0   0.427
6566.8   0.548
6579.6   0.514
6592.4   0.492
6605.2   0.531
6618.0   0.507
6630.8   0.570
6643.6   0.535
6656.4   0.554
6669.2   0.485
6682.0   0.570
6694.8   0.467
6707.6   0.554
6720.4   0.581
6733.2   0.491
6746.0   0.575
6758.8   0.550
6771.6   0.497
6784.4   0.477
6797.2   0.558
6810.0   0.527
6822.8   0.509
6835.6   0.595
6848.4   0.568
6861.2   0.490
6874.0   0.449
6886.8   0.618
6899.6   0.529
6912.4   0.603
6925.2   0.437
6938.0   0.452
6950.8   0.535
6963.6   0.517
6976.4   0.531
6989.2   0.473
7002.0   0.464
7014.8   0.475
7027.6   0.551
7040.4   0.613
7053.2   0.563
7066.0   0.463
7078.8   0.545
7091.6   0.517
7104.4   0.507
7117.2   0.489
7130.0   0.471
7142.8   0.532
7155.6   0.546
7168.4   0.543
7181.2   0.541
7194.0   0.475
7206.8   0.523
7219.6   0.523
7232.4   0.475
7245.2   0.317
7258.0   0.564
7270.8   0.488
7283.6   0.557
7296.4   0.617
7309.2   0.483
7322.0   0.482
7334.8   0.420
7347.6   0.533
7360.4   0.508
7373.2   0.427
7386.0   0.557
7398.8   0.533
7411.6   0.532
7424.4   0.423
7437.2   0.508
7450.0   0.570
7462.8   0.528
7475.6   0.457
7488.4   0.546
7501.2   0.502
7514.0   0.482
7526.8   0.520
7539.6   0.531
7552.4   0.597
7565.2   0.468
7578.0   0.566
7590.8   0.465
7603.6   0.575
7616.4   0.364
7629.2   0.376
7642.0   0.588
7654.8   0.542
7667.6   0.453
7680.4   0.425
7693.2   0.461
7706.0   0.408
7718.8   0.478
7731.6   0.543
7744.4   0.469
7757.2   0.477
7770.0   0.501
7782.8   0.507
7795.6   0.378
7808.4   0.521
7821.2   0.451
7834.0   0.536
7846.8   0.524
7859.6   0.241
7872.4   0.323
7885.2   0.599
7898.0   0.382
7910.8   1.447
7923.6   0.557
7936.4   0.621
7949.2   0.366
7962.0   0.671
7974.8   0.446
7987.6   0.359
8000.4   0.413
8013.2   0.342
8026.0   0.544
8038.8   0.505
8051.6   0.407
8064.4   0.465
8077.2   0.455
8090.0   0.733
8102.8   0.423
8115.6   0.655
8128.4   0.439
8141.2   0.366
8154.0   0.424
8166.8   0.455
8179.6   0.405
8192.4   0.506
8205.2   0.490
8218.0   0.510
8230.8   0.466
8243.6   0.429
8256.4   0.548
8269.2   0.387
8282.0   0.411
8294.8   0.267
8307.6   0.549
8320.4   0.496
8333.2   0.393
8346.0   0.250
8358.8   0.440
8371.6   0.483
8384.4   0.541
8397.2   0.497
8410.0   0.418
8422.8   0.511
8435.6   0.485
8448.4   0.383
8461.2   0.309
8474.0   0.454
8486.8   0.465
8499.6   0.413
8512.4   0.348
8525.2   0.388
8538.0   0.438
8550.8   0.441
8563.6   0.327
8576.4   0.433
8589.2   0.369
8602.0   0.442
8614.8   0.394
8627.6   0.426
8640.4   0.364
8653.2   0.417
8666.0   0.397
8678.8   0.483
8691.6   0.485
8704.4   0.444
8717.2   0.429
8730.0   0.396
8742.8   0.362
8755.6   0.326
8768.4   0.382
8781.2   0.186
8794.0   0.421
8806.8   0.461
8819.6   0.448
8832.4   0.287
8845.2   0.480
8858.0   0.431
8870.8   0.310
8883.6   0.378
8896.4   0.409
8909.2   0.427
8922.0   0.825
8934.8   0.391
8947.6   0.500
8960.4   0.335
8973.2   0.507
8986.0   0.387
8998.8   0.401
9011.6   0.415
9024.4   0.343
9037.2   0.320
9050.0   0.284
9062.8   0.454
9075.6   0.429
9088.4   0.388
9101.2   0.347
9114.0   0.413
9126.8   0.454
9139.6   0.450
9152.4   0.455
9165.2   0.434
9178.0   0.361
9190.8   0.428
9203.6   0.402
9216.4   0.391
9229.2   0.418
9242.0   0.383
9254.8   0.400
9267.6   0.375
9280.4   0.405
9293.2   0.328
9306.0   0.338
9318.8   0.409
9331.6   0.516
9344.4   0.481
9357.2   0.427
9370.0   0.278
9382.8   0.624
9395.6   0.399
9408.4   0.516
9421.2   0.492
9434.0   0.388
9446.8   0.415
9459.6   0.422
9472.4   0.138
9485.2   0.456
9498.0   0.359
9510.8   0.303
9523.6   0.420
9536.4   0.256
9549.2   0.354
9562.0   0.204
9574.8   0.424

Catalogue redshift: 0.205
